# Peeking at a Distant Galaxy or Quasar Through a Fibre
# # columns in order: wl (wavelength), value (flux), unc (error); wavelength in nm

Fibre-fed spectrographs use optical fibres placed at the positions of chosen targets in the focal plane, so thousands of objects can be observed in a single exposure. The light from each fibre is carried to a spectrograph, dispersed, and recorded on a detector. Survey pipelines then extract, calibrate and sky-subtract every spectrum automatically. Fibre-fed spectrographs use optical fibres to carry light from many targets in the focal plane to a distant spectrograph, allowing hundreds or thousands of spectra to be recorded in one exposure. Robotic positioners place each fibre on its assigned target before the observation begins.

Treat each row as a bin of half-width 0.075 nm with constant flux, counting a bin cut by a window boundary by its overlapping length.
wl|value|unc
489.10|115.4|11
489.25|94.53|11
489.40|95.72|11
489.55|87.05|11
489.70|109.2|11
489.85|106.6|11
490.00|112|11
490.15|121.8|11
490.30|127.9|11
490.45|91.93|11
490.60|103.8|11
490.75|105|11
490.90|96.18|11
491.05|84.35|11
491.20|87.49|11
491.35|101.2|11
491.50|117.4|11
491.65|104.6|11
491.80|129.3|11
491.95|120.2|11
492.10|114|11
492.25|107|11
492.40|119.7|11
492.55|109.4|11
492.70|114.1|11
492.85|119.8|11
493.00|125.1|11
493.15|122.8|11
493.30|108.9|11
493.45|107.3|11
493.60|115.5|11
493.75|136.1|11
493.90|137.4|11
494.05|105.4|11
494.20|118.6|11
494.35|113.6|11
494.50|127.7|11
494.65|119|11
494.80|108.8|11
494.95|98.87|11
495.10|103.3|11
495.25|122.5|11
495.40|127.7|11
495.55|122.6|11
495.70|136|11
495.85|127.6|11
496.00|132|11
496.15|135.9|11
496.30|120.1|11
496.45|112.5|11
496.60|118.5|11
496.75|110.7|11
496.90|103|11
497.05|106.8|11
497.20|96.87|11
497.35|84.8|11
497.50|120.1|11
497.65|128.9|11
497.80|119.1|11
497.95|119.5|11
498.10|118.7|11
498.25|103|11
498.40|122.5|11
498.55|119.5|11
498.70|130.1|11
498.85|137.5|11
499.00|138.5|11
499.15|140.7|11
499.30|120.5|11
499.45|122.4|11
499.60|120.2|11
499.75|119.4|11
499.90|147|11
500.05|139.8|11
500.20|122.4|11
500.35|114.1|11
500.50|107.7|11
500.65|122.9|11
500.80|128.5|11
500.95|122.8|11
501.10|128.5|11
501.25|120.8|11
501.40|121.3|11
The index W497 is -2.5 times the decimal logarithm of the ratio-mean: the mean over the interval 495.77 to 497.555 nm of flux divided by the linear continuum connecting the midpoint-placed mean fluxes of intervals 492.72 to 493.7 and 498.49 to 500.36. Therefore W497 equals 0.09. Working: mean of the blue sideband 117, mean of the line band 114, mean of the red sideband 129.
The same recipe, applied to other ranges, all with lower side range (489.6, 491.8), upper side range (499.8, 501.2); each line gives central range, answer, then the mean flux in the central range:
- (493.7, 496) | -0.059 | 121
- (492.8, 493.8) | -0.076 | 119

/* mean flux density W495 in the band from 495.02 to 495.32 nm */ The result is 113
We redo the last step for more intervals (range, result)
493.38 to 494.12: 121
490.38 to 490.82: 100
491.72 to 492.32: 118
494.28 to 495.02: 114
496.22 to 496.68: 117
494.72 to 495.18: 104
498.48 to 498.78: 125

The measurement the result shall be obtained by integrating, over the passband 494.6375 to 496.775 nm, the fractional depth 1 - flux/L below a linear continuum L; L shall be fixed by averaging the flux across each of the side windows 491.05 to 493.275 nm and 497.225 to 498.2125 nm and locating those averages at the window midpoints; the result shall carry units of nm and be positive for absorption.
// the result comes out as -0.12 nm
